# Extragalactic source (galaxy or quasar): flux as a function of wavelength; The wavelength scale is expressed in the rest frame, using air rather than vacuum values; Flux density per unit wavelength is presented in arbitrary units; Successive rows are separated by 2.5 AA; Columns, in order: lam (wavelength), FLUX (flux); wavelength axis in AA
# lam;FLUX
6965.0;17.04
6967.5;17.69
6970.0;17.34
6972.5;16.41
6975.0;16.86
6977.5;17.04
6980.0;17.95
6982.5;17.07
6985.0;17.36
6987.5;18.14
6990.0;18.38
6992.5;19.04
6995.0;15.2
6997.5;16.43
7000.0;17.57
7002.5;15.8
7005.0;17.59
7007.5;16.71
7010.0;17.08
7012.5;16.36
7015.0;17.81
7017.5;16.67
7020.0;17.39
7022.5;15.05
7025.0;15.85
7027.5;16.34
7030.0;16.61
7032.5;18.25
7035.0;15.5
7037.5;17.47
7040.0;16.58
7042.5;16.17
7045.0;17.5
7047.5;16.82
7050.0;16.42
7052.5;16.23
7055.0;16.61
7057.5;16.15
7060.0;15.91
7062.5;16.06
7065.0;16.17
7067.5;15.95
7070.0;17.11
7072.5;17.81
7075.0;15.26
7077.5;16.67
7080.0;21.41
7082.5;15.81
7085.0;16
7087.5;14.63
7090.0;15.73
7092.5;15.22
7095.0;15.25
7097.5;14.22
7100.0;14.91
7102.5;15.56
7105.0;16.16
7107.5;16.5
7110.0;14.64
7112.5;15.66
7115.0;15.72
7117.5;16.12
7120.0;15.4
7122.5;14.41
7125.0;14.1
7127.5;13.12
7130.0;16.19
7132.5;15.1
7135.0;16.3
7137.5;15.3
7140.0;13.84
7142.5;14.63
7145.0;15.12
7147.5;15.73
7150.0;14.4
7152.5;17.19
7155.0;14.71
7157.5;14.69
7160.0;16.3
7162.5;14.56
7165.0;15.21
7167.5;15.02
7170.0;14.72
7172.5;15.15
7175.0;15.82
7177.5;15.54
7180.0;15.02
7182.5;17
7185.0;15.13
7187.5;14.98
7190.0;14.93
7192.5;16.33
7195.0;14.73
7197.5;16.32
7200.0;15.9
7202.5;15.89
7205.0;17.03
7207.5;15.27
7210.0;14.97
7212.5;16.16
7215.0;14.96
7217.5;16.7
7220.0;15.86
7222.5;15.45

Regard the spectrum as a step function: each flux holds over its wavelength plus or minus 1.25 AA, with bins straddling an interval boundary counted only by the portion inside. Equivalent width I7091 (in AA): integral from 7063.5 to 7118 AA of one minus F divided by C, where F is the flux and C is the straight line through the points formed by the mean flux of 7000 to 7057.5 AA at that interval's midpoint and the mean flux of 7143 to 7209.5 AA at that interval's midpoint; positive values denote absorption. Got 0.52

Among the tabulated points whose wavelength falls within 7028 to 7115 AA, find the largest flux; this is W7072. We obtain 21.41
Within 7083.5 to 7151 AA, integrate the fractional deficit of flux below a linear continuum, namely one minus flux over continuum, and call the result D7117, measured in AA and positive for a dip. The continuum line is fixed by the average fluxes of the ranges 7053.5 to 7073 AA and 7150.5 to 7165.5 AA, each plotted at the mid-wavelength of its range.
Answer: 2.8 AA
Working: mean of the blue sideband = 16.4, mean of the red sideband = 15.4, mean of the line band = 15.2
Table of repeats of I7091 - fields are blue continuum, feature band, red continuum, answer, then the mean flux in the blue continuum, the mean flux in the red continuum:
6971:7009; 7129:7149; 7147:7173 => 0.3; 17.2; 15.2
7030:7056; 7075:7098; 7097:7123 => -0.3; 16.7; 15.5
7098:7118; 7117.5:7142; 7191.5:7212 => 1.1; 15.6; 15.8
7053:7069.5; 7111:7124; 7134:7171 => 0.1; 16.2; 15.2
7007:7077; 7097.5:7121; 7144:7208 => 0.7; 16.6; 15.5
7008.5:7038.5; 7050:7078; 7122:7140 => -0.6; 16.7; 14.9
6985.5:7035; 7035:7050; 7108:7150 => -0.3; 16.9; 15.1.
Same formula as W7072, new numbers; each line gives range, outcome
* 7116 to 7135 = 16.3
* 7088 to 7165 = 17.19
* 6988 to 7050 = 19.04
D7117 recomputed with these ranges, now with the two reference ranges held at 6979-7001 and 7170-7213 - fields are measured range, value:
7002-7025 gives 0.7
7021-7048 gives 0.8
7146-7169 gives 0.9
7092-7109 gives 1.1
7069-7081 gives -0.7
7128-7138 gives 0.4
